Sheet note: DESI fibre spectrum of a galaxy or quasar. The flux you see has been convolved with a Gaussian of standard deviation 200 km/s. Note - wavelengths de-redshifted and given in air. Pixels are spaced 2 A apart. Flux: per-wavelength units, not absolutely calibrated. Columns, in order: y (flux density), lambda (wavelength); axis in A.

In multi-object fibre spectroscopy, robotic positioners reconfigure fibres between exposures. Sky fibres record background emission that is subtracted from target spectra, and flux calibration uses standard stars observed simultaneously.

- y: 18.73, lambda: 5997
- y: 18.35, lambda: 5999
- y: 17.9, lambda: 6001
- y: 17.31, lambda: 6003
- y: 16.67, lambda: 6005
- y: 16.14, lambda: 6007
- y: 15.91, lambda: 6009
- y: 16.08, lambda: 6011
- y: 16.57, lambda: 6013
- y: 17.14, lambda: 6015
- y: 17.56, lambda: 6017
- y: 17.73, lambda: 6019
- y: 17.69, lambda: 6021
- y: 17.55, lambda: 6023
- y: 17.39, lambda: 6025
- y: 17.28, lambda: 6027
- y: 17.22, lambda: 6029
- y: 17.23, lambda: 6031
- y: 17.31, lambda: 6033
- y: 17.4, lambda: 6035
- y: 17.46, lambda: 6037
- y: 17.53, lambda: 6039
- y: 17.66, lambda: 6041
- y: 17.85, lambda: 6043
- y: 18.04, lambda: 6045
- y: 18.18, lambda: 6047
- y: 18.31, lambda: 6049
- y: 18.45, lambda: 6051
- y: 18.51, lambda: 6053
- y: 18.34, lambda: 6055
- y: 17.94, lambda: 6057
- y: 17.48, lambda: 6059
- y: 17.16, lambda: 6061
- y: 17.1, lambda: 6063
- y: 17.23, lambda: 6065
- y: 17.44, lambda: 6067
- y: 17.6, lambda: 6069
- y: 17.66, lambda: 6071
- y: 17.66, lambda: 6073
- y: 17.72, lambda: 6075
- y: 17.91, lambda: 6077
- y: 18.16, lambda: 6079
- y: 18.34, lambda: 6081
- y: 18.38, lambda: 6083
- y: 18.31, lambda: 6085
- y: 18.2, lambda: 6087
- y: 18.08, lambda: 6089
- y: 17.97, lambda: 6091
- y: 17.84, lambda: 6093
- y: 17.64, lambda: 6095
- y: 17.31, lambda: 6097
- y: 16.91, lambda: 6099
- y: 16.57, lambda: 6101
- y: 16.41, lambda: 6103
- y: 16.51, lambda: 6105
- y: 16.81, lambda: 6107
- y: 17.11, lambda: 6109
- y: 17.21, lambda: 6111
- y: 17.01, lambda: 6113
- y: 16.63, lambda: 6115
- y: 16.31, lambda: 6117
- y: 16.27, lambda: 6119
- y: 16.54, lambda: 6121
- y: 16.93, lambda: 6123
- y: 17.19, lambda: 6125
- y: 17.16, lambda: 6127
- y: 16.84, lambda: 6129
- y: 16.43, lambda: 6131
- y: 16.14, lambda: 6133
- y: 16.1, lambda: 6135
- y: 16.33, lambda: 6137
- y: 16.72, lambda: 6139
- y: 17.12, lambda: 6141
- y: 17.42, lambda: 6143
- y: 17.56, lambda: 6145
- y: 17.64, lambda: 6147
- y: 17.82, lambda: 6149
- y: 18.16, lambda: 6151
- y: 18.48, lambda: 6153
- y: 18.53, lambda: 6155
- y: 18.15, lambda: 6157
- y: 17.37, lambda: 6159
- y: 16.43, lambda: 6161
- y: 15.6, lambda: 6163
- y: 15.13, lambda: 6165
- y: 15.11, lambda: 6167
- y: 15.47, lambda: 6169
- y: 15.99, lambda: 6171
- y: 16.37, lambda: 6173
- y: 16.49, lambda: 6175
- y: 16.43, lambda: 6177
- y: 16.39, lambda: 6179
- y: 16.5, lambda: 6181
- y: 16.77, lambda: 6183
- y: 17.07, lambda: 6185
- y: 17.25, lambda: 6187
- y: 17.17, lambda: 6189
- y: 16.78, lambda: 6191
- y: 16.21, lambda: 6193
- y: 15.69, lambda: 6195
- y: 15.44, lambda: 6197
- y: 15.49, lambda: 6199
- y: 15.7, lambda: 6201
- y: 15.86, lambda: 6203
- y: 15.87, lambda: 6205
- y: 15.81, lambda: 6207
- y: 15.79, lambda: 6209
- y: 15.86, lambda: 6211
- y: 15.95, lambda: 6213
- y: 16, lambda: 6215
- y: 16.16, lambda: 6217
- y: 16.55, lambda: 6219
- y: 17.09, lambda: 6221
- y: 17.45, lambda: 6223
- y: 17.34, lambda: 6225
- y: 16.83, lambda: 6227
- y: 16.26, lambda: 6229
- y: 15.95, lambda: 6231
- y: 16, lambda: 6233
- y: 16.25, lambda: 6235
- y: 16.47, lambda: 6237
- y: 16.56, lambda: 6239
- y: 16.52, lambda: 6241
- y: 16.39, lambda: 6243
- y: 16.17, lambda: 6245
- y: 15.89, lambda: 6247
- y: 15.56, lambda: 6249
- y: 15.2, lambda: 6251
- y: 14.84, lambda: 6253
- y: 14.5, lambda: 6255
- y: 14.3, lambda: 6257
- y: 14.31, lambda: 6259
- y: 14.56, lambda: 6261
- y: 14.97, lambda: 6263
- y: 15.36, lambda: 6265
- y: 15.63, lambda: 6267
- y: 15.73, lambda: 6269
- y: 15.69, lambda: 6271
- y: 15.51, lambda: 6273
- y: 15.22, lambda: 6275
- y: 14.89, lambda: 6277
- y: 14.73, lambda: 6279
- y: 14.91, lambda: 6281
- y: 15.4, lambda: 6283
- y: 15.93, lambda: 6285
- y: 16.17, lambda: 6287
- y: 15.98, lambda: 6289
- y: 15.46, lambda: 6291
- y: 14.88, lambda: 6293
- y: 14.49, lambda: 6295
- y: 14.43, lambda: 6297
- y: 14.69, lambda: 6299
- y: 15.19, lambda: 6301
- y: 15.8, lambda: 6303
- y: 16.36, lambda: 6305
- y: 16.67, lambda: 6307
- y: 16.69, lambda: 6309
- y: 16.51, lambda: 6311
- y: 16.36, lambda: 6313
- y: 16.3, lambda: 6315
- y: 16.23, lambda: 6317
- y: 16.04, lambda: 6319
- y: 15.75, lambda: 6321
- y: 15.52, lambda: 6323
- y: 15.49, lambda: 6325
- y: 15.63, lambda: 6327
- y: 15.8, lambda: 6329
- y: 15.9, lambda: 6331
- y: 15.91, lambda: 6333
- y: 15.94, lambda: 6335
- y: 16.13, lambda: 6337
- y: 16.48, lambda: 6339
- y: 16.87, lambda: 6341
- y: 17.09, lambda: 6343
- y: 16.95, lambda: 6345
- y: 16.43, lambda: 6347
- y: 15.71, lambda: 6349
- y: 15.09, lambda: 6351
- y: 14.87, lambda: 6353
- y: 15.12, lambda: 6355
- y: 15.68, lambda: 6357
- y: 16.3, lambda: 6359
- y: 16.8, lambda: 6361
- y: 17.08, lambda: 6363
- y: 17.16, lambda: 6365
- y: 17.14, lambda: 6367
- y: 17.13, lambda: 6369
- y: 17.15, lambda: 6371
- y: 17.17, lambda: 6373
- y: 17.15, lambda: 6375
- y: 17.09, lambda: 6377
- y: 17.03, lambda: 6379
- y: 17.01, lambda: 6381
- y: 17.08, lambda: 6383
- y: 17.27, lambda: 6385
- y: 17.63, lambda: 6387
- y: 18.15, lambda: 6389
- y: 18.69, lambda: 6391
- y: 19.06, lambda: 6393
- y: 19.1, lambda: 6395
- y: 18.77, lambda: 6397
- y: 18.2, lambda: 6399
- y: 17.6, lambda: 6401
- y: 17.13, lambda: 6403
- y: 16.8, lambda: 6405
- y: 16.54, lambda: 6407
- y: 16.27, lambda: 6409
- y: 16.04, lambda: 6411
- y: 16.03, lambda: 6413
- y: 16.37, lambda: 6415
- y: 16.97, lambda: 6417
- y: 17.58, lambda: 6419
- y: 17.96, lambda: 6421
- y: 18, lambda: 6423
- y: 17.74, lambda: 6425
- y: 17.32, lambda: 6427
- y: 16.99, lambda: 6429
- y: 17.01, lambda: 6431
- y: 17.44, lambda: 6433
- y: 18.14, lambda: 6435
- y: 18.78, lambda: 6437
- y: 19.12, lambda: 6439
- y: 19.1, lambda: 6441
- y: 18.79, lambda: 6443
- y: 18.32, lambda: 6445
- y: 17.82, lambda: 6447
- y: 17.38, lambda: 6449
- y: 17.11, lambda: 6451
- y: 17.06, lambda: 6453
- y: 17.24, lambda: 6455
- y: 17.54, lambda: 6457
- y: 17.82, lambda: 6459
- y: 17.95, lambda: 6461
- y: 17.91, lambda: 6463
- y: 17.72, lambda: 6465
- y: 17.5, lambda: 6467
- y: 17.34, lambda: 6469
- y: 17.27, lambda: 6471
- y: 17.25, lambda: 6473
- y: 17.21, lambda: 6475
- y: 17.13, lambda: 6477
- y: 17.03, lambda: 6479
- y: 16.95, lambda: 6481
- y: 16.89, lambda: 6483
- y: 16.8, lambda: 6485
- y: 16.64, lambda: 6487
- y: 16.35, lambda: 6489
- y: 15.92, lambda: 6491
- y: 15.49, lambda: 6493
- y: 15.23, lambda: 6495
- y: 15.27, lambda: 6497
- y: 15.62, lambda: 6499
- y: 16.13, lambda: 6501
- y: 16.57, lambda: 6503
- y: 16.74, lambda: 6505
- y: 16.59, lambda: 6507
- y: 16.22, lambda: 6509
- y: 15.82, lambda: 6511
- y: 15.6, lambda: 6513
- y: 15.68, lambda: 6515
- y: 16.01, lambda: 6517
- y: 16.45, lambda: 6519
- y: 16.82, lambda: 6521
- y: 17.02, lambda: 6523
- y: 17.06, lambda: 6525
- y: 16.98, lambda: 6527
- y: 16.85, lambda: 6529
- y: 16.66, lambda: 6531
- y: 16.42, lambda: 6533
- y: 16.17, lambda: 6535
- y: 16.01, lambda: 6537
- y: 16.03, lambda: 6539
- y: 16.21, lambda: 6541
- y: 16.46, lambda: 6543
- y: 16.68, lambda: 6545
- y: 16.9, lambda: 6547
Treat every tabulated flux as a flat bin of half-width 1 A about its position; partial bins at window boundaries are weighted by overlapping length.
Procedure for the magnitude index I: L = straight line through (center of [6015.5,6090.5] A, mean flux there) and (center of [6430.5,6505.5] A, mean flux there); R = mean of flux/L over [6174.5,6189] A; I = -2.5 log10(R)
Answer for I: 0.05 mag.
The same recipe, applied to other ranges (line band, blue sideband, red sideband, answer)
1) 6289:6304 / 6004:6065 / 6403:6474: 0.16 mag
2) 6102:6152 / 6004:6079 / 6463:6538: 0.03 mag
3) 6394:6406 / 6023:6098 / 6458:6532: -0.06 mag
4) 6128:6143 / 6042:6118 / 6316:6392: 0.05 mag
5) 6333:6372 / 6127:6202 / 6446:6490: 0.04 mag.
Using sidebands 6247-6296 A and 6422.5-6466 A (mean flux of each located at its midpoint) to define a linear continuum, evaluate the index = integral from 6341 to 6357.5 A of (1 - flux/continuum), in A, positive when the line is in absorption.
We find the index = 0.4 A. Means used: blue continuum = 15.2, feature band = 15.9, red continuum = 17.8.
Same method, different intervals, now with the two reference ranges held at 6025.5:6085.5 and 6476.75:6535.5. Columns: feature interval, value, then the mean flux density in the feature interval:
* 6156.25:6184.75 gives 1.8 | 16.3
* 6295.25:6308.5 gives 1.2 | 15.5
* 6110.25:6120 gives 0.5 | 16.7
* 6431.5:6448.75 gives -1.9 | 18.4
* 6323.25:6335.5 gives 0.8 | 15.8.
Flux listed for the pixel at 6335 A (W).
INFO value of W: 15.94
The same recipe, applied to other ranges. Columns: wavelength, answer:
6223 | 17.45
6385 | 17.27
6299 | 14.69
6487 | 16.64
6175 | 16.49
